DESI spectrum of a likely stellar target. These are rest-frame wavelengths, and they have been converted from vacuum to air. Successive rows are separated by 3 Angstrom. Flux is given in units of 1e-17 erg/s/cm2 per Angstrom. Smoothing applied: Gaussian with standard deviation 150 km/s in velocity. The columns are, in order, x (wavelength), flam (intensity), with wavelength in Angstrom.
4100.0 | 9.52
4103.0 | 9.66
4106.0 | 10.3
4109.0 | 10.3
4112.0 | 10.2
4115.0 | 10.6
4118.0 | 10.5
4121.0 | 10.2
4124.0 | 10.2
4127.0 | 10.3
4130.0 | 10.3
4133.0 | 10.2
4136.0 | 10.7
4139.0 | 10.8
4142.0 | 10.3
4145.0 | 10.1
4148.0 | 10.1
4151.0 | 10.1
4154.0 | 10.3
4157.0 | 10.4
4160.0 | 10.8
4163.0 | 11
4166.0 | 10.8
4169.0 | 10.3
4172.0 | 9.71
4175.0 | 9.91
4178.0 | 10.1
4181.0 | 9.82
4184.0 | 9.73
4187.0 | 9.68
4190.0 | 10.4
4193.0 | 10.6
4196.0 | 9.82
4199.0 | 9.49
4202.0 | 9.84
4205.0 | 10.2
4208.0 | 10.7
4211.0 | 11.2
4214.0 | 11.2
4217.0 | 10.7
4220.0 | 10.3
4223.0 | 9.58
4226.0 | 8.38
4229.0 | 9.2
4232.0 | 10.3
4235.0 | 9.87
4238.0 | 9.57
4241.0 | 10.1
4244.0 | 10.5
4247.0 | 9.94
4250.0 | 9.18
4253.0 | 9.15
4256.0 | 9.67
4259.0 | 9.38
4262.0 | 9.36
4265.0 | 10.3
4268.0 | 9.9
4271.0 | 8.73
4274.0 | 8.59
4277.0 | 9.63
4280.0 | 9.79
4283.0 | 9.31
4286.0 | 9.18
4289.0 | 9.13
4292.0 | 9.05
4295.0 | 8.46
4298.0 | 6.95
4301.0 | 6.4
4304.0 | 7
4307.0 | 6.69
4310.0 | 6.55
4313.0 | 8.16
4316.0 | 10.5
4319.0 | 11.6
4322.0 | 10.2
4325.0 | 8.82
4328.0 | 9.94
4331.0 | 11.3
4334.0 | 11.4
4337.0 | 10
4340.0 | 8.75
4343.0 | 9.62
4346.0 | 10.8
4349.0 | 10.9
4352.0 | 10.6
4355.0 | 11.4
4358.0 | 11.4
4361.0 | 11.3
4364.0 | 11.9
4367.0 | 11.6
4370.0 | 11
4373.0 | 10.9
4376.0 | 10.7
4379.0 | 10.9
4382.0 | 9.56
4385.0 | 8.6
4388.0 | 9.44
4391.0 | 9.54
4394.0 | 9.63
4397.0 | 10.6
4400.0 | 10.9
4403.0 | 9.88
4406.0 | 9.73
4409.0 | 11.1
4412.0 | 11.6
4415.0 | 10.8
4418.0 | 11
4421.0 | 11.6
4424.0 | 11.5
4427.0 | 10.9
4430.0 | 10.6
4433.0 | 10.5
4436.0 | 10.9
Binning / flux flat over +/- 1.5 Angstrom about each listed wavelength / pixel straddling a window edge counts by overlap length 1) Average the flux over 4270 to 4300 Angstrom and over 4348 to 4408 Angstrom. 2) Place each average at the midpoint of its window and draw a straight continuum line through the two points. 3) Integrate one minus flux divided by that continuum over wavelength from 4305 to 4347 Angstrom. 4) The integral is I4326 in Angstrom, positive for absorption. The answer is 0.2 Angstrom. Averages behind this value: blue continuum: 8.84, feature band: 9.55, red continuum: 10.5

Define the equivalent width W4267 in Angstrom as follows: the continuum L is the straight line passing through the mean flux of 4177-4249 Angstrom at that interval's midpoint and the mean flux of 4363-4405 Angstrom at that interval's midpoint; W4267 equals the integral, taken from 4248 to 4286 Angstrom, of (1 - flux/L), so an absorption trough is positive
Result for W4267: 2.7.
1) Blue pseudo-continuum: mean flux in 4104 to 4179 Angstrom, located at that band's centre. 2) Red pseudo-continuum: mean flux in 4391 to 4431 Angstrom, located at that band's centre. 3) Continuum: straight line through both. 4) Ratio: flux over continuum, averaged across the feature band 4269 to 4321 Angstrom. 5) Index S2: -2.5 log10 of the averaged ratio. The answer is 0.22 mag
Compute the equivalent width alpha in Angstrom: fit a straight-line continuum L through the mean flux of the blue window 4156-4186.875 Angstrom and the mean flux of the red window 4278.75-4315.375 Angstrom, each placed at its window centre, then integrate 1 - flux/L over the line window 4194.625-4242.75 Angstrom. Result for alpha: -3.1 Angstrom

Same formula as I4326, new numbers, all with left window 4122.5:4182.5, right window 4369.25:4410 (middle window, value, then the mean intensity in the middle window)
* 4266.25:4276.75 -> 1.1 Angstrom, 9.17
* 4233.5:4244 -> 0.3 Angstrom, 9.94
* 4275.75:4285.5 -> 0.7 Angstrom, 9.53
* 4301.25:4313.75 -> 4.0 Angstrom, 6.97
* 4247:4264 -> 1.4 Angstrom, 9.43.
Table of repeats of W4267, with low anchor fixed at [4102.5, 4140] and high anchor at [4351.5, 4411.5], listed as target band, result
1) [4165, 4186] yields 0.7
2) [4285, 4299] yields 2.5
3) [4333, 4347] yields 0.6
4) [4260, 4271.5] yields 0.9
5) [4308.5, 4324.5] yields 1.7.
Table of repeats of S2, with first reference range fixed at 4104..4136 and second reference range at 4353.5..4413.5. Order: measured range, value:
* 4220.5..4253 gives 0.08 mag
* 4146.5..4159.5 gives 0.01 mag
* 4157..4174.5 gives -0.01 mag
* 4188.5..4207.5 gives 0.03 mag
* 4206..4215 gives -0.06 mag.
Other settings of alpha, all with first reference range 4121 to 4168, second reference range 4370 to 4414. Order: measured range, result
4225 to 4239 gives 1.2 Angstrom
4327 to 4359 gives -0.8 Angstrom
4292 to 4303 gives 3.0 Angstrom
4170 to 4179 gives 0.4 Angstrom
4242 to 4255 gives 0.8 Angstrom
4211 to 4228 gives 0.4 Angstrom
